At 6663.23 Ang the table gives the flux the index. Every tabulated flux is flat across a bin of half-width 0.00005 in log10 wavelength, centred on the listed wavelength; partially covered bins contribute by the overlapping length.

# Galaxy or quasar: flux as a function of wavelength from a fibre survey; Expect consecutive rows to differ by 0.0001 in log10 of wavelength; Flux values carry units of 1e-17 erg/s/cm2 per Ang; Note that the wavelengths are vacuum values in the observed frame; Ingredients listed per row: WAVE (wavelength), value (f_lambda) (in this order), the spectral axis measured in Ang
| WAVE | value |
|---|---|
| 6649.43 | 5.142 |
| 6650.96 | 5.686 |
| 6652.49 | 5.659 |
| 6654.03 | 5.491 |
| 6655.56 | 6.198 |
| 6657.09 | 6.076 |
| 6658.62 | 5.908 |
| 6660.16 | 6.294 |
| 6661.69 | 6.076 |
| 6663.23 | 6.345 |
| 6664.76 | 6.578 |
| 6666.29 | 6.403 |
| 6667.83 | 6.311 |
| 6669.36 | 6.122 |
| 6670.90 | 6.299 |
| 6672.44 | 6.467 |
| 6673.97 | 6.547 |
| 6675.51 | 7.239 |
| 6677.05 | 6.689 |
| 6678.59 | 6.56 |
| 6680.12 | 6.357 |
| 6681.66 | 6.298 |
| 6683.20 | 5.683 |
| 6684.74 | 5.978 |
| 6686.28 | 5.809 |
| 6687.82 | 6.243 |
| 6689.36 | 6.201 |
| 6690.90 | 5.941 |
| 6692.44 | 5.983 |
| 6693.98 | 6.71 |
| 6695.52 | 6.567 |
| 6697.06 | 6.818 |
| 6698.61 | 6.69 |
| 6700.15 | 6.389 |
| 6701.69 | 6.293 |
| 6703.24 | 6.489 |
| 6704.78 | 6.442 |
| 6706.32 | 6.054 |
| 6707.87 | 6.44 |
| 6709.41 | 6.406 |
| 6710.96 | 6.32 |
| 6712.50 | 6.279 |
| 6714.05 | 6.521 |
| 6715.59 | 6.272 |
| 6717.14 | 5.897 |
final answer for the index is 6.345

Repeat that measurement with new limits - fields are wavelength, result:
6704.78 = 6.442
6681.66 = 6.298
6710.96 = 6.32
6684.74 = 5.978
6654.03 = 5.491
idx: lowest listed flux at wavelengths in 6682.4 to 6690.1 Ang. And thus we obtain 5.683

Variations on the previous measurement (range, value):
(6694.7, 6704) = 6.293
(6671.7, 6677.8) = 6.467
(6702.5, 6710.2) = 6.054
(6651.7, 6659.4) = 5.491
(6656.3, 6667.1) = 5.908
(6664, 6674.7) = 6.122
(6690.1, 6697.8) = 5.941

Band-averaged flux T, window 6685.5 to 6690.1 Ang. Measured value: 6.08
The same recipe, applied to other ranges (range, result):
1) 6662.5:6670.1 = 6.36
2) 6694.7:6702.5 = 6.55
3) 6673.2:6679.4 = 6.76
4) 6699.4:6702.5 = 6.33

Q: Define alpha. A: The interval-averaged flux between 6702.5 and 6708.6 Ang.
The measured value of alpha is 6.36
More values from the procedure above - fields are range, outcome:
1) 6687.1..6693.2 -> 6.09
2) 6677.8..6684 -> 6.23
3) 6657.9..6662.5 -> 6.08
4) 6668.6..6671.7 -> 6.2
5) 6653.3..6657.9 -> 5.94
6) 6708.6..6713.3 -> 6.34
